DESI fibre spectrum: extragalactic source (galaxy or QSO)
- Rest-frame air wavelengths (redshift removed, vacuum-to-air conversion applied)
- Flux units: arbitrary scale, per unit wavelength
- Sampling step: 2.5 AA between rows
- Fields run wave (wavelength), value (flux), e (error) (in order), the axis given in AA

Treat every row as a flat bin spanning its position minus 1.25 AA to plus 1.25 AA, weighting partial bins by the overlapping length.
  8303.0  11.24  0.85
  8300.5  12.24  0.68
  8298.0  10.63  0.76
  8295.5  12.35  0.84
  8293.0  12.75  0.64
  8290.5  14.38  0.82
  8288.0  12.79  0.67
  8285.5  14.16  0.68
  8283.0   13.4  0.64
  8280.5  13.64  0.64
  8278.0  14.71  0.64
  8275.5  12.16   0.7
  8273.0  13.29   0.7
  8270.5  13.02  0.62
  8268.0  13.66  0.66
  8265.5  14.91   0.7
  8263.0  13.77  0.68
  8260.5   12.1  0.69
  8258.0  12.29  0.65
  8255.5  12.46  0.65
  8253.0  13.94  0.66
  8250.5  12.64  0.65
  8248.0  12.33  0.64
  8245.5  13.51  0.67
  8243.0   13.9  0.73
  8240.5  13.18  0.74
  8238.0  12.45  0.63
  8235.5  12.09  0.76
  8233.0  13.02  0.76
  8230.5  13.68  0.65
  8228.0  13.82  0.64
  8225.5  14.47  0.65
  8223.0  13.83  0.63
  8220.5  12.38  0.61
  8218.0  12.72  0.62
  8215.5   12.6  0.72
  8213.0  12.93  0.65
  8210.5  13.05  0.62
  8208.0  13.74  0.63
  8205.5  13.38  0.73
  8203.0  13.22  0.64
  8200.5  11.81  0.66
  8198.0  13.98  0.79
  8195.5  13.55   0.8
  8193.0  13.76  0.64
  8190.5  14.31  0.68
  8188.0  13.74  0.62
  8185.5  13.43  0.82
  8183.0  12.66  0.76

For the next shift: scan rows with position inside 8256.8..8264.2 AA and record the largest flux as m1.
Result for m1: 13.77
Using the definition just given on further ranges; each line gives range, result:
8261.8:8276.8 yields 14.91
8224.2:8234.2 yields 14.47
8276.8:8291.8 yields 14.71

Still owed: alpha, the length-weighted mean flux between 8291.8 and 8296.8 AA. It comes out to 12.5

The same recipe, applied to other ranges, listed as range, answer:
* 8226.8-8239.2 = 13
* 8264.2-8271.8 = 13.9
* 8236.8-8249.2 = 13.1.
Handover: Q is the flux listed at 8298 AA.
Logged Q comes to 10.63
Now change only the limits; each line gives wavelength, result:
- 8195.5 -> 13.55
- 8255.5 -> 12.46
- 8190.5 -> 14.31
